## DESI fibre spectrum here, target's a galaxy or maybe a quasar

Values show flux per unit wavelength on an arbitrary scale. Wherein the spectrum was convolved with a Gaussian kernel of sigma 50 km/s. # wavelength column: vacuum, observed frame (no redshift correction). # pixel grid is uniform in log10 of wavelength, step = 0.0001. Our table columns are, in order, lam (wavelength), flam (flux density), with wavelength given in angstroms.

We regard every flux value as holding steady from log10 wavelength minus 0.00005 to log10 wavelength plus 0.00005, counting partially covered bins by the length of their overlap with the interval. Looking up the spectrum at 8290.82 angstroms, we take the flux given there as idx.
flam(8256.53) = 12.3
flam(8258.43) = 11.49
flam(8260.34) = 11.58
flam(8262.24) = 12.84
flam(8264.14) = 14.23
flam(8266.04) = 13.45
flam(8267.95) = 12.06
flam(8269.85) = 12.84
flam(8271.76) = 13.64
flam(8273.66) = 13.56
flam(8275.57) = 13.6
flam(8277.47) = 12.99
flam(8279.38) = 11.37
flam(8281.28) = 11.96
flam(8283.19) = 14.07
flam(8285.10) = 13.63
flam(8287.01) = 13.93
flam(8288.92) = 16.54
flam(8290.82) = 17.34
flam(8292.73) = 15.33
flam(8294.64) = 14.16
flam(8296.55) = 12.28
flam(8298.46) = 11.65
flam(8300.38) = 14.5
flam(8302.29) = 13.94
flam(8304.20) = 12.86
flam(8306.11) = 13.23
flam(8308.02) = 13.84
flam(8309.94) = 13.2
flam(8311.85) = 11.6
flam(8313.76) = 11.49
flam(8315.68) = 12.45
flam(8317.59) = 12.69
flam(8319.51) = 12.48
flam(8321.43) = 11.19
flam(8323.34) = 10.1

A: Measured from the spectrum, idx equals 17.34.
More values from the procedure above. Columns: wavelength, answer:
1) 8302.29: 13.94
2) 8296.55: 12.28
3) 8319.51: 12.48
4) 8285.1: 13.63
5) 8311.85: 11.6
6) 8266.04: 13.45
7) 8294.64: 14.16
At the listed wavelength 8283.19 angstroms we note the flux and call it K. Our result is 14.07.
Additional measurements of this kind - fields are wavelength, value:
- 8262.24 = 12.84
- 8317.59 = 12.69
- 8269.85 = 12.84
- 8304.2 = 12.86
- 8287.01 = 13.93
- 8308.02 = 13.84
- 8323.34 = 10.1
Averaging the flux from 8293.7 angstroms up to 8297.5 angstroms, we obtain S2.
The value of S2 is 13.2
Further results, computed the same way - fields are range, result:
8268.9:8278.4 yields 13.3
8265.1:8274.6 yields 13.1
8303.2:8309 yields 13.3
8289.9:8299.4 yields 14.1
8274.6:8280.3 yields 12.7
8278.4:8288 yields 13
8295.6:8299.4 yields 12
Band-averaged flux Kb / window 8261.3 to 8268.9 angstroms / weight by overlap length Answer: 13.1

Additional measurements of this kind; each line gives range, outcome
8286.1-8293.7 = 15.8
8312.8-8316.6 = 12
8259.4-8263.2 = 12.2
